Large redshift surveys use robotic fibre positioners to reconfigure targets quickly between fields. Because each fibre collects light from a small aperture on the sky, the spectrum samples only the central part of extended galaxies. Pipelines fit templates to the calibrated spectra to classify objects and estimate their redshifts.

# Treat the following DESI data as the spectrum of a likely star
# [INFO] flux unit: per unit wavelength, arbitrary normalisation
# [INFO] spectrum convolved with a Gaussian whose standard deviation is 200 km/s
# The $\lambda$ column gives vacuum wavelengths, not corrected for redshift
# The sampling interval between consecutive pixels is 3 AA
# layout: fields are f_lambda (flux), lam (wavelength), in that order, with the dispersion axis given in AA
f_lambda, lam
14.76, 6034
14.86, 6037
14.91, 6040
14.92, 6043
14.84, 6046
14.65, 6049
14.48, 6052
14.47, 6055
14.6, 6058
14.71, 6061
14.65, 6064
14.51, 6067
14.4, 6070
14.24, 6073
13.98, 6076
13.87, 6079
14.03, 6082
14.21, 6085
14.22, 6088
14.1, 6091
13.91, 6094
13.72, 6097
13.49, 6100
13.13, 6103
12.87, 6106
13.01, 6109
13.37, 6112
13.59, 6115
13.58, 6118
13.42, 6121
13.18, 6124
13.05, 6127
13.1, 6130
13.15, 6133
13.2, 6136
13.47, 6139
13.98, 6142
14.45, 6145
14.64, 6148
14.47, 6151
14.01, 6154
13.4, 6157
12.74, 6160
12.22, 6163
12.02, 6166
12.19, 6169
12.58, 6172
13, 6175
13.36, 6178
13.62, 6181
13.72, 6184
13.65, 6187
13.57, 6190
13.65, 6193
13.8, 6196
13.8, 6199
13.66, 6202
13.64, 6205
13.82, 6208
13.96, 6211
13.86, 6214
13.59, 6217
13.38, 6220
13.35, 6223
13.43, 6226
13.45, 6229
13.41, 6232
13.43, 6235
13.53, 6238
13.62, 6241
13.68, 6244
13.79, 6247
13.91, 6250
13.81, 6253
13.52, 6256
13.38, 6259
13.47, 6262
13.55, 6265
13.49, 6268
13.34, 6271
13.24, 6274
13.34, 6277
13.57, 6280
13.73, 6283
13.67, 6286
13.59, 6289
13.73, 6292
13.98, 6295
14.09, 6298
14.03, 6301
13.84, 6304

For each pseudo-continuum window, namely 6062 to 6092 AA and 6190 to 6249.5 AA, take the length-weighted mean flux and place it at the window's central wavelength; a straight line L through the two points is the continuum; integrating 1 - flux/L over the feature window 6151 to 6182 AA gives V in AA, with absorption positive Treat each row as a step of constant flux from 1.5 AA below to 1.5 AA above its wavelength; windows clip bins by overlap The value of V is 1.96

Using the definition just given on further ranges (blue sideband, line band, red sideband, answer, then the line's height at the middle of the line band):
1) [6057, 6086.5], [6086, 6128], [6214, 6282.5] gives 2.0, 14.2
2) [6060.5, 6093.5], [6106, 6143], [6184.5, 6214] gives 1.9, 14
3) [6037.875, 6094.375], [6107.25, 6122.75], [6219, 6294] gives 0.9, 14.2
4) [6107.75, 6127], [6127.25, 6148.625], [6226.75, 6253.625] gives -0.4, 13.4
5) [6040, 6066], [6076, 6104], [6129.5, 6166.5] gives 0.7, 14.2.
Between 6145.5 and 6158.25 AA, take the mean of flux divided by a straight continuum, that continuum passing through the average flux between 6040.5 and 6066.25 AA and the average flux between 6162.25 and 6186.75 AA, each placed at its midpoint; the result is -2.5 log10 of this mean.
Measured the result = -0.074 mag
